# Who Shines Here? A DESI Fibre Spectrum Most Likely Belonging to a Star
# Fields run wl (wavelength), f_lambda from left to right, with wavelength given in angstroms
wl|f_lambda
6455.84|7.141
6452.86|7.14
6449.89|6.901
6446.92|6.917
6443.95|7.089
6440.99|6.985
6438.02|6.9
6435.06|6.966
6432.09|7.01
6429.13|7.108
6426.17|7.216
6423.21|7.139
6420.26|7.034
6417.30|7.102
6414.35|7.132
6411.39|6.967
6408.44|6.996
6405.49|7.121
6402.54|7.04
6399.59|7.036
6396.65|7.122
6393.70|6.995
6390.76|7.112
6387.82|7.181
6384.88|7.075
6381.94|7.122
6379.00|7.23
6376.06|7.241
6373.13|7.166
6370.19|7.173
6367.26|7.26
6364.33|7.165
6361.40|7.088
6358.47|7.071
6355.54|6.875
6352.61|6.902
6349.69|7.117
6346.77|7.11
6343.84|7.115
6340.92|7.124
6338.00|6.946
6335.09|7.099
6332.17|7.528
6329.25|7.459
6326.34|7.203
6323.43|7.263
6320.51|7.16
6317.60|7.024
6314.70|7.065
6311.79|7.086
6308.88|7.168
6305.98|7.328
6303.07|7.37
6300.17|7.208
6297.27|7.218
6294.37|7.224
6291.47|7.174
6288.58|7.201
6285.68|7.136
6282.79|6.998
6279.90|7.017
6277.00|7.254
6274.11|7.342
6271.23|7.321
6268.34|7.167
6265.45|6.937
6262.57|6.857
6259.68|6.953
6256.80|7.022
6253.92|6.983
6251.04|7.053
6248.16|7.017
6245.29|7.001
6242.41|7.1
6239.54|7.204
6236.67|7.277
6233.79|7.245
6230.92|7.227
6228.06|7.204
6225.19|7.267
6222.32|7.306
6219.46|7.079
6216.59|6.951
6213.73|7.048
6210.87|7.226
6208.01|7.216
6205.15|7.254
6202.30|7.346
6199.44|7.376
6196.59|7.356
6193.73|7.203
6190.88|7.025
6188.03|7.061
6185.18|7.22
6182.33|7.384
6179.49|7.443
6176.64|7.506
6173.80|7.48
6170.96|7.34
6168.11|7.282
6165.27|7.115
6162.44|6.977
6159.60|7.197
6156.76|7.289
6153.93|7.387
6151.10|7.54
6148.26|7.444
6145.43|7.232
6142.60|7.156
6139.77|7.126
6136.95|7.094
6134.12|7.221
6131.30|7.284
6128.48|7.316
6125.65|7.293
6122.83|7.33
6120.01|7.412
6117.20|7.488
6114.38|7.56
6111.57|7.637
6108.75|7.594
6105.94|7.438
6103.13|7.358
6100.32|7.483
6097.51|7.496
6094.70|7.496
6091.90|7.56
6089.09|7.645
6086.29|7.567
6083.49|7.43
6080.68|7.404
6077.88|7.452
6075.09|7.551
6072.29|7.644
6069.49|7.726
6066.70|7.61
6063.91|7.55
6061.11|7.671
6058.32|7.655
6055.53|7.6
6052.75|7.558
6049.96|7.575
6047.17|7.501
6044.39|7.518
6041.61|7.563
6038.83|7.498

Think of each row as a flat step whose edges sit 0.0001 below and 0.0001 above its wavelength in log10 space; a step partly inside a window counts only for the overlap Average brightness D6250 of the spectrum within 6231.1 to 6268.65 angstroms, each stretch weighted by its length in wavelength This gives 7.06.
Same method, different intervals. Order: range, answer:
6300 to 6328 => 7.19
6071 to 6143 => 7.43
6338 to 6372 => 7.08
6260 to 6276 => 7.12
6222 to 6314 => 7.15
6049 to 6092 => 7.57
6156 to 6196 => 7.25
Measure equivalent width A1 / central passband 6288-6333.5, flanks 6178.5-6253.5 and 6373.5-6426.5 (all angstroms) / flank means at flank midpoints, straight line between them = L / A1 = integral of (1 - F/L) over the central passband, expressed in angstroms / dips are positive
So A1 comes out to -0.5 angstroms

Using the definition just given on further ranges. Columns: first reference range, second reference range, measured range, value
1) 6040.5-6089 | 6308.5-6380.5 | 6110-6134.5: 0.3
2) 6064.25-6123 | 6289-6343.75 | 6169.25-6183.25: 0.0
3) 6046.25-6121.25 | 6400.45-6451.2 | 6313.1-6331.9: -0.1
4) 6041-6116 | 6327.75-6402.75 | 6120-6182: 1.3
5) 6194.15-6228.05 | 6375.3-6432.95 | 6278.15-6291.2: 0.1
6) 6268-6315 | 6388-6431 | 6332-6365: 0.3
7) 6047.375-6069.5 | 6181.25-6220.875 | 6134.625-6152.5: 0.2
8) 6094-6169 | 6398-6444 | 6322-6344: -0.3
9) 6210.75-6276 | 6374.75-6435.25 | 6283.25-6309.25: -0.4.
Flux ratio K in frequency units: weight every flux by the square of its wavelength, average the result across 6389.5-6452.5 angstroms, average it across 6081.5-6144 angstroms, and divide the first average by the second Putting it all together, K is 1.05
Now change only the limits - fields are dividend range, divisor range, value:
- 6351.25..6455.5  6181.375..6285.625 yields 1.04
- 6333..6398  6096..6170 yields 1.04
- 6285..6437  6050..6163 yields 1.04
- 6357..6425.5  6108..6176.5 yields 1.05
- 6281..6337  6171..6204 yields 1.02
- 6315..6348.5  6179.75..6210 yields 1.03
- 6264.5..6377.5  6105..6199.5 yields 1.03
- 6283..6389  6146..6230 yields 1.03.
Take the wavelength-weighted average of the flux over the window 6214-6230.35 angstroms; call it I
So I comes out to 7.16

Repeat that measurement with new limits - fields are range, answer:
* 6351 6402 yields 7.11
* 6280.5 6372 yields 7.16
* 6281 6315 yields 7.18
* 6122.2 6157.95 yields 7.28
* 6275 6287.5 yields 7.11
